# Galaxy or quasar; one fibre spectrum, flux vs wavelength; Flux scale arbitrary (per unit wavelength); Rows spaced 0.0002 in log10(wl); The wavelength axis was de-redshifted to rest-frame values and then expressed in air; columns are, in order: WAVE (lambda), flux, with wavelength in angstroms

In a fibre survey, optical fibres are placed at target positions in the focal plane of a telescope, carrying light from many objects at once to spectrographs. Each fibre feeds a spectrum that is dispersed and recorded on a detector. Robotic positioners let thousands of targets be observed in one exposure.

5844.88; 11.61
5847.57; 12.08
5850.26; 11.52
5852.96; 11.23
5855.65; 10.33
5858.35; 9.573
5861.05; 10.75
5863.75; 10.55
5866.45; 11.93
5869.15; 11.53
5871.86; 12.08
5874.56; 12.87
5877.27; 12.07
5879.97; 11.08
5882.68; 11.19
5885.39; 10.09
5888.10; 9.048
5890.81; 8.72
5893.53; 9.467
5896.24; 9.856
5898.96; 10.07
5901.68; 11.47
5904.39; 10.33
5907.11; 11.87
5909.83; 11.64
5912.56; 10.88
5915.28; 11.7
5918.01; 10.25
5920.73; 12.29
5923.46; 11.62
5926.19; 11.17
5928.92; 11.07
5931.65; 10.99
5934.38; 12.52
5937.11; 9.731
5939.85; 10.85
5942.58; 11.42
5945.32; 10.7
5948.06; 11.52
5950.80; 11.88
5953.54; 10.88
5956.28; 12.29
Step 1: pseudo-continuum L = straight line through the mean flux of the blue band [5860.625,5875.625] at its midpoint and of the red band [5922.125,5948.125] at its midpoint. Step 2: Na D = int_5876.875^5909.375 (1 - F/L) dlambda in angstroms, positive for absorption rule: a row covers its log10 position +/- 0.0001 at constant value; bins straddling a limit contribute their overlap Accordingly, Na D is 2.9 angstroms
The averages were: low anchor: 11.6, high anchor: 11.1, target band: 10.4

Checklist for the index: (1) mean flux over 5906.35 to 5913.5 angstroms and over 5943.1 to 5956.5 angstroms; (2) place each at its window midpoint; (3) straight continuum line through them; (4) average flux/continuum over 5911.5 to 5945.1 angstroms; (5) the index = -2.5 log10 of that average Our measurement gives 0.022 mag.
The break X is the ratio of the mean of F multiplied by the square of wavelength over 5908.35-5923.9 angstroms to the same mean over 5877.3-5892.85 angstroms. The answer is 1.13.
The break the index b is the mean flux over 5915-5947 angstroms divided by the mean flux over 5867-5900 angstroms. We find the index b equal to 1.04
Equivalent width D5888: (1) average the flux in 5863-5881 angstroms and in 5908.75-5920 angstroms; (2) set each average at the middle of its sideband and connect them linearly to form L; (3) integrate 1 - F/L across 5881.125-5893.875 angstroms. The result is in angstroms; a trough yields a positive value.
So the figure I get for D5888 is 2.0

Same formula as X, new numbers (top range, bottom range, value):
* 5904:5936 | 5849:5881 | 1.03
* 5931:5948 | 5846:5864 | 1.05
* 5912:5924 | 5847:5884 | 1.02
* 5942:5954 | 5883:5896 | 1.21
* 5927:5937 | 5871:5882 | 0.96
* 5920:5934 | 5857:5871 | 1.07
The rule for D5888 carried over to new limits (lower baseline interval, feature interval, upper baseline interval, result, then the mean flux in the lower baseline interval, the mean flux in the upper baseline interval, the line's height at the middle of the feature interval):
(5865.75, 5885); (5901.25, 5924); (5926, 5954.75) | 0.2 angstroms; 11.7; 11.2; 11.4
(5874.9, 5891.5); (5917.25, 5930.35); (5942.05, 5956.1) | -0.3 angstroms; 10.6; 11.4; 11.1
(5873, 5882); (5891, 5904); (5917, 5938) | 1.8 angstroms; 12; 11.3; 11.7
